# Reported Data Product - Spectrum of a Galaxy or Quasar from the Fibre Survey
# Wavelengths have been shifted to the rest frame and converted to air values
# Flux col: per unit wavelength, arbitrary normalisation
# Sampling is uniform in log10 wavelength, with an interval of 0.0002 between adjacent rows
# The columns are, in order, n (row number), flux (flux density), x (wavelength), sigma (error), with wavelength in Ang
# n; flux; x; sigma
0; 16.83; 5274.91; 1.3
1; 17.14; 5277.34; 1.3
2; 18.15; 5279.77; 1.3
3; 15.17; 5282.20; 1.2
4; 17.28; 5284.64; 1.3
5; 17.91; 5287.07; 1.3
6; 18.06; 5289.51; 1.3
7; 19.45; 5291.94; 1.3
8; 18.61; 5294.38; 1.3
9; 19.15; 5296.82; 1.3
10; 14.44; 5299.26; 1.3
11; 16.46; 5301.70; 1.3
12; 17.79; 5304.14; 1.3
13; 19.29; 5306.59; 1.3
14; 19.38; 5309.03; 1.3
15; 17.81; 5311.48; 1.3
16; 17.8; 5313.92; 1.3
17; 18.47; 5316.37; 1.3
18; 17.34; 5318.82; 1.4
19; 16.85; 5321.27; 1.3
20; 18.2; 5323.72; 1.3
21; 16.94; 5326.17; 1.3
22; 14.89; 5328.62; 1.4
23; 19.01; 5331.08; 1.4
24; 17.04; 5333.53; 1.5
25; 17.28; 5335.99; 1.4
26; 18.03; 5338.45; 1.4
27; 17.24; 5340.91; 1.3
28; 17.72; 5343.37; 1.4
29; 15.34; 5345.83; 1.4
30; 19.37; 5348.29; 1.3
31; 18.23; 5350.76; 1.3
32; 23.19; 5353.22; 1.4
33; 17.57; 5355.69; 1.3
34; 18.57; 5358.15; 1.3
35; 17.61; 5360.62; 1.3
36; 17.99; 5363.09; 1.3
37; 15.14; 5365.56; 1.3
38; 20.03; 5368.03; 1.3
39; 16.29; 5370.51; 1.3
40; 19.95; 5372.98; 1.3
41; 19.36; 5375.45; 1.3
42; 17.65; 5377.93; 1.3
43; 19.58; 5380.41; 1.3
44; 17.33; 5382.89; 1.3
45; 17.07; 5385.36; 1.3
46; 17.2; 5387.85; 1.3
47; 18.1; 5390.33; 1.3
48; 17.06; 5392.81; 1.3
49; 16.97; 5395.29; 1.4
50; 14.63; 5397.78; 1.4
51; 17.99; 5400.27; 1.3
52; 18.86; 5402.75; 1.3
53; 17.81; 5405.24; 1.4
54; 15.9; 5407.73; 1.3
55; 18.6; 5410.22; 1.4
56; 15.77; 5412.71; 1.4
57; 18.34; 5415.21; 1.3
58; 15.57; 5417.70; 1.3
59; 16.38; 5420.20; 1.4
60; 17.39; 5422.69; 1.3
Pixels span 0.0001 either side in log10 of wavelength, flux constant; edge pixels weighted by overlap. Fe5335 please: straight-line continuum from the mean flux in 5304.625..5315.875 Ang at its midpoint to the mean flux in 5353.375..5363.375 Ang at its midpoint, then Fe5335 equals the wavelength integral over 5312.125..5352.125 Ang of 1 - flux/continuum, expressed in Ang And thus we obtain 2.15 Ang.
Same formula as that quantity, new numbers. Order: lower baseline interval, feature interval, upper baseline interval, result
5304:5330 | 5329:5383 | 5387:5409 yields -2.10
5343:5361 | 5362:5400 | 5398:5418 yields 0.56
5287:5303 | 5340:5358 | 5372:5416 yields -0.75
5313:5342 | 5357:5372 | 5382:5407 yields -0.26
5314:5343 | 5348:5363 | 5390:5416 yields -1.42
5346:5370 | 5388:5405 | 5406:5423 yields 0.05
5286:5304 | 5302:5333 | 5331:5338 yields -0.17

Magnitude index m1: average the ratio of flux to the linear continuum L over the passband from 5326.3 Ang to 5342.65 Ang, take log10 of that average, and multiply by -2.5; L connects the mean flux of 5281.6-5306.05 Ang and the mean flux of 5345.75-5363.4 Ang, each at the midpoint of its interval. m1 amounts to 0.066 mag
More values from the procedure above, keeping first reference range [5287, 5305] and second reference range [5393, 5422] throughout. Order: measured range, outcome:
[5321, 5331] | 0.03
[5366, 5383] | -0.08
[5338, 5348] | 0.01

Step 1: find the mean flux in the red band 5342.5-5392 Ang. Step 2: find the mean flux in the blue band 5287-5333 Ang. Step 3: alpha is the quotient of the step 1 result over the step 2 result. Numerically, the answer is 1.0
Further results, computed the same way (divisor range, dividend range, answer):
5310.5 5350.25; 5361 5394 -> 1.02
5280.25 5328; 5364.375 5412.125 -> 1.00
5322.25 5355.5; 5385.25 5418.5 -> 0.96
